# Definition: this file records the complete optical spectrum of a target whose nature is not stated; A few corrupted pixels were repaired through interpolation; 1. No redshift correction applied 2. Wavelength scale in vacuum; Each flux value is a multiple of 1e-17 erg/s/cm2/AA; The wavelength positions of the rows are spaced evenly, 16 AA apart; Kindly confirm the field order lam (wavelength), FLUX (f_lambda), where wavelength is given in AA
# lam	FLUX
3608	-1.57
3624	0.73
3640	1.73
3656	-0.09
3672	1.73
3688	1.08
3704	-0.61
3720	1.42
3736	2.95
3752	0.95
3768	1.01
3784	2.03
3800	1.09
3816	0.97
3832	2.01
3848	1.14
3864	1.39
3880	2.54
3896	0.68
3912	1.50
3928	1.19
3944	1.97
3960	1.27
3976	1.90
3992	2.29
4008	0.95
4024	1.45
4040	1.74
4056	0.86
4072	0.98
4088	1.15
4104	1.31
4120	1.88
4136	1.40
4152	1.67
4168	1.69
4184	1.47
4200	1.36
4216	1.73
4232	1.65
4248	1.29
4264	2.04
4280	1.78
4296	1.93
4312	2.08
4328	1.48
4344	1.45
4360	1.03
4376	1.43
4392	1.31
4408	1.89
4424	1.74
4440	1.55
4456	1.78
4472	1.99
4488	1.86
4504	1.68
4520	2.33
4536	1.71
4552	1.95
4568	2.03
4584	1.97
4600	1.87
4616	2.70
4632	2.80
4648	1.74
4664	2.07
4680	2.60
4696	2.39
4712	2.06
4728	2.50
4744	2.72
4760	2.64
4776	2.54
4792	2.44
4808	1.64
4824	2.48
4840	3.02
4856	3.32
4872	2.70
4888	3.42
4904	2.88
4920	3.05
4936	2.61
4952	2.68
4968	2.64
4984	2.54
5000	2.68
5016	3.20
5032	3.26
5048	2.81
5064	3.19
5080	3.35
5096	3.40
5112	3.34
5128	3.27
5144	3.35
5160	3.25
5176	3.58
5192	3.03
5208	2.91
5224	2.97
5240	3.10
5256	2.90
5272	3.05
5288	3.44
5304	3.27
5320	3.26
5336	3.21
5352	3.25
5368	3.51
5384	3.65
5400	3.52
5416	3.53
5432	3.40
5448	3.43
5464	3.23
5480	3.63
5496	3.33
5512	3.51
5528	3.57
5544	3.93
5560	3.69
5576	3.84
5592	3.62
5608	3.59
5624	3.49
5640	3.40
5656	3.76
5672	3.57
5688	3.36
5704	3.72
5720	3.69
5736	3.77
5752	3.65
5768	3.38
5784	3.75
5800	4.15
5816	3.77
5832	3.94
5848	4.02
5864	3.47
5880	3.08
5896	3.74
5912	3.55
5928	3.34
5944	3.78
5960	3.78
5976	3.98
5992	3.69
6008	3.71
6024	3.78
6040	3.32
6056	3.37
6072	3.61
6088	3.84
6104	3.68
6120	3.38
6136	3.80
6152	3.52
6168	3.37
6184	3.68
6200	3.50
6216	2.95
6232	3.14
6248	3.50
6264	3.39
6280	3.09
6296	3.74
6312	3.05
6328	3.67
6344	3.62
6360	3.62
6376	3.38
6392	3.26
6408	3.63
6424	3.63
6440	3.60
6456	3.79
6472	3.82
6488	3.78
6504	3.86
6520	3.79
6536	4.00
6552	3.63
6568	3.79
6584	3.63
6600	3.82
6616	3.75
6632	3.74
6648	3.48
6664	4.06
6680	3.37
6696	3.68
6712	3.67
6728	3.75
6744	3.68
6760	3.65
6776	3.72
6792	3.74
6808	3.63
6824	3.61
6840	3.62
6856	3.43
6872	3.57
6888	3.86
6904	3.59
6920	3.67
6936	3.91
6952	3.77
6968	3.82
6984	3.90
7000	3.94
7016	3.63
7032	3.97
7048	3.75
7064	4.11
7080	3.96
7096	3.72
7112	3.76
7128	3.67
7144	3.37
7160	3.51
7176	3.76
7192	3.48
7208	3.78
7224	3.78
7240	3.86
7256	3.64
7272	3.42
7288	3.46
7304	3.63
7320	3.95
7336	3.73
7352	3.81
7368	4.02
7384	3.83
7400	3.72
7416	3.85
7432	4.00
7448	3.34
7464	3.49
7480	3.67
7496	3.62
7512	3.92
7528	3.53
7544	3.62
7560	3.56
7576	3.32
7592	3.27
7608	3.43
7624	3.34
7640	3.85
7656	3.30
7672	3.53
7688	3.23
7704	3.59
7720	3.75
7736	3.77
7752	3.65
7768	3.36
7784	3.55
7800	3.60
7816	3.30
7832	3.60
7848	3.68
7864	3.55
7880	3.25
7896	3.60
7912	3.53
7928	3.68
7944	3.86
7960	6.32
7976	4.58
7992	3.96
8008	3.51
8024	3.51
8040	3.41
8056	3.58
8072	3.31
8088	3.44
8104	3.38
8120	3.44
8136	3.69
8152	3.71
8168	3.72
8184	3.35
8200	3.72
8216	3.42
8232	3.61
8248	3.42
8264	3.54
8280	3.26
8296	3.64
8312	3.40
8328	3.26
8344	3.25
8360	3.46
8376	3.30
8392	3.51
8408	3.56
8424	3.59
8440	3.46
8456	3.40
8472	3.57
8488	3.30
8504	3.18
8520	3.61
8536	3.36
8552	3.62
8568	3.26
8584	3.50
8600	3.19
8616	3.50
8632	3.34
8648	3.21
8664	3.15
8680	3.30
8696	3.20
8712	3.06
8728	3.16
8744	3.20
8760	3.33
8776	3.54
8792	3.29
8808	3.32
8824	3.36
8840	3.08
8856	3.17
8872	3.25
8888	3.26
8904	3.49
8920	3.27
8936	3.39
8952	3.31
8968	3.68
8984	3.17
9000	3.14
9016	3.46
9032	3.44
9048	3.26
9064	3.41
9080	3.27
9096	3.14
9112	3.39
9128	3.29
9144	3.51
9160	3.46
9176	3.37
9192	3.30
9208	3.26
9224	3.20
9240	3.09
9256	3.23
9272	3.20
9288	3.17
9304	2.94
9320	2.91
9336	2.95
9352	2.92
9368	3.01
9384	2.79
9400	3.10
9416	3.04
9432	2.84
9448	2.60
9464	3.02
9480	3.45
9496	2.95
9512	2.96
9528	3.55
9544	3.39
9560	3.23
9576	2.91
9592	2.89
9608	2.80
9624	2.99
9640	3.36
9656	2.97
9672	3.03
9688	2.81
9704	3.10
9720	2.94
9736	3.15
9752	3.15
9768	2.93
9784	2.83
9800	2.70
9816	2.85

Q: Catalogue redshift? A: 0.21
